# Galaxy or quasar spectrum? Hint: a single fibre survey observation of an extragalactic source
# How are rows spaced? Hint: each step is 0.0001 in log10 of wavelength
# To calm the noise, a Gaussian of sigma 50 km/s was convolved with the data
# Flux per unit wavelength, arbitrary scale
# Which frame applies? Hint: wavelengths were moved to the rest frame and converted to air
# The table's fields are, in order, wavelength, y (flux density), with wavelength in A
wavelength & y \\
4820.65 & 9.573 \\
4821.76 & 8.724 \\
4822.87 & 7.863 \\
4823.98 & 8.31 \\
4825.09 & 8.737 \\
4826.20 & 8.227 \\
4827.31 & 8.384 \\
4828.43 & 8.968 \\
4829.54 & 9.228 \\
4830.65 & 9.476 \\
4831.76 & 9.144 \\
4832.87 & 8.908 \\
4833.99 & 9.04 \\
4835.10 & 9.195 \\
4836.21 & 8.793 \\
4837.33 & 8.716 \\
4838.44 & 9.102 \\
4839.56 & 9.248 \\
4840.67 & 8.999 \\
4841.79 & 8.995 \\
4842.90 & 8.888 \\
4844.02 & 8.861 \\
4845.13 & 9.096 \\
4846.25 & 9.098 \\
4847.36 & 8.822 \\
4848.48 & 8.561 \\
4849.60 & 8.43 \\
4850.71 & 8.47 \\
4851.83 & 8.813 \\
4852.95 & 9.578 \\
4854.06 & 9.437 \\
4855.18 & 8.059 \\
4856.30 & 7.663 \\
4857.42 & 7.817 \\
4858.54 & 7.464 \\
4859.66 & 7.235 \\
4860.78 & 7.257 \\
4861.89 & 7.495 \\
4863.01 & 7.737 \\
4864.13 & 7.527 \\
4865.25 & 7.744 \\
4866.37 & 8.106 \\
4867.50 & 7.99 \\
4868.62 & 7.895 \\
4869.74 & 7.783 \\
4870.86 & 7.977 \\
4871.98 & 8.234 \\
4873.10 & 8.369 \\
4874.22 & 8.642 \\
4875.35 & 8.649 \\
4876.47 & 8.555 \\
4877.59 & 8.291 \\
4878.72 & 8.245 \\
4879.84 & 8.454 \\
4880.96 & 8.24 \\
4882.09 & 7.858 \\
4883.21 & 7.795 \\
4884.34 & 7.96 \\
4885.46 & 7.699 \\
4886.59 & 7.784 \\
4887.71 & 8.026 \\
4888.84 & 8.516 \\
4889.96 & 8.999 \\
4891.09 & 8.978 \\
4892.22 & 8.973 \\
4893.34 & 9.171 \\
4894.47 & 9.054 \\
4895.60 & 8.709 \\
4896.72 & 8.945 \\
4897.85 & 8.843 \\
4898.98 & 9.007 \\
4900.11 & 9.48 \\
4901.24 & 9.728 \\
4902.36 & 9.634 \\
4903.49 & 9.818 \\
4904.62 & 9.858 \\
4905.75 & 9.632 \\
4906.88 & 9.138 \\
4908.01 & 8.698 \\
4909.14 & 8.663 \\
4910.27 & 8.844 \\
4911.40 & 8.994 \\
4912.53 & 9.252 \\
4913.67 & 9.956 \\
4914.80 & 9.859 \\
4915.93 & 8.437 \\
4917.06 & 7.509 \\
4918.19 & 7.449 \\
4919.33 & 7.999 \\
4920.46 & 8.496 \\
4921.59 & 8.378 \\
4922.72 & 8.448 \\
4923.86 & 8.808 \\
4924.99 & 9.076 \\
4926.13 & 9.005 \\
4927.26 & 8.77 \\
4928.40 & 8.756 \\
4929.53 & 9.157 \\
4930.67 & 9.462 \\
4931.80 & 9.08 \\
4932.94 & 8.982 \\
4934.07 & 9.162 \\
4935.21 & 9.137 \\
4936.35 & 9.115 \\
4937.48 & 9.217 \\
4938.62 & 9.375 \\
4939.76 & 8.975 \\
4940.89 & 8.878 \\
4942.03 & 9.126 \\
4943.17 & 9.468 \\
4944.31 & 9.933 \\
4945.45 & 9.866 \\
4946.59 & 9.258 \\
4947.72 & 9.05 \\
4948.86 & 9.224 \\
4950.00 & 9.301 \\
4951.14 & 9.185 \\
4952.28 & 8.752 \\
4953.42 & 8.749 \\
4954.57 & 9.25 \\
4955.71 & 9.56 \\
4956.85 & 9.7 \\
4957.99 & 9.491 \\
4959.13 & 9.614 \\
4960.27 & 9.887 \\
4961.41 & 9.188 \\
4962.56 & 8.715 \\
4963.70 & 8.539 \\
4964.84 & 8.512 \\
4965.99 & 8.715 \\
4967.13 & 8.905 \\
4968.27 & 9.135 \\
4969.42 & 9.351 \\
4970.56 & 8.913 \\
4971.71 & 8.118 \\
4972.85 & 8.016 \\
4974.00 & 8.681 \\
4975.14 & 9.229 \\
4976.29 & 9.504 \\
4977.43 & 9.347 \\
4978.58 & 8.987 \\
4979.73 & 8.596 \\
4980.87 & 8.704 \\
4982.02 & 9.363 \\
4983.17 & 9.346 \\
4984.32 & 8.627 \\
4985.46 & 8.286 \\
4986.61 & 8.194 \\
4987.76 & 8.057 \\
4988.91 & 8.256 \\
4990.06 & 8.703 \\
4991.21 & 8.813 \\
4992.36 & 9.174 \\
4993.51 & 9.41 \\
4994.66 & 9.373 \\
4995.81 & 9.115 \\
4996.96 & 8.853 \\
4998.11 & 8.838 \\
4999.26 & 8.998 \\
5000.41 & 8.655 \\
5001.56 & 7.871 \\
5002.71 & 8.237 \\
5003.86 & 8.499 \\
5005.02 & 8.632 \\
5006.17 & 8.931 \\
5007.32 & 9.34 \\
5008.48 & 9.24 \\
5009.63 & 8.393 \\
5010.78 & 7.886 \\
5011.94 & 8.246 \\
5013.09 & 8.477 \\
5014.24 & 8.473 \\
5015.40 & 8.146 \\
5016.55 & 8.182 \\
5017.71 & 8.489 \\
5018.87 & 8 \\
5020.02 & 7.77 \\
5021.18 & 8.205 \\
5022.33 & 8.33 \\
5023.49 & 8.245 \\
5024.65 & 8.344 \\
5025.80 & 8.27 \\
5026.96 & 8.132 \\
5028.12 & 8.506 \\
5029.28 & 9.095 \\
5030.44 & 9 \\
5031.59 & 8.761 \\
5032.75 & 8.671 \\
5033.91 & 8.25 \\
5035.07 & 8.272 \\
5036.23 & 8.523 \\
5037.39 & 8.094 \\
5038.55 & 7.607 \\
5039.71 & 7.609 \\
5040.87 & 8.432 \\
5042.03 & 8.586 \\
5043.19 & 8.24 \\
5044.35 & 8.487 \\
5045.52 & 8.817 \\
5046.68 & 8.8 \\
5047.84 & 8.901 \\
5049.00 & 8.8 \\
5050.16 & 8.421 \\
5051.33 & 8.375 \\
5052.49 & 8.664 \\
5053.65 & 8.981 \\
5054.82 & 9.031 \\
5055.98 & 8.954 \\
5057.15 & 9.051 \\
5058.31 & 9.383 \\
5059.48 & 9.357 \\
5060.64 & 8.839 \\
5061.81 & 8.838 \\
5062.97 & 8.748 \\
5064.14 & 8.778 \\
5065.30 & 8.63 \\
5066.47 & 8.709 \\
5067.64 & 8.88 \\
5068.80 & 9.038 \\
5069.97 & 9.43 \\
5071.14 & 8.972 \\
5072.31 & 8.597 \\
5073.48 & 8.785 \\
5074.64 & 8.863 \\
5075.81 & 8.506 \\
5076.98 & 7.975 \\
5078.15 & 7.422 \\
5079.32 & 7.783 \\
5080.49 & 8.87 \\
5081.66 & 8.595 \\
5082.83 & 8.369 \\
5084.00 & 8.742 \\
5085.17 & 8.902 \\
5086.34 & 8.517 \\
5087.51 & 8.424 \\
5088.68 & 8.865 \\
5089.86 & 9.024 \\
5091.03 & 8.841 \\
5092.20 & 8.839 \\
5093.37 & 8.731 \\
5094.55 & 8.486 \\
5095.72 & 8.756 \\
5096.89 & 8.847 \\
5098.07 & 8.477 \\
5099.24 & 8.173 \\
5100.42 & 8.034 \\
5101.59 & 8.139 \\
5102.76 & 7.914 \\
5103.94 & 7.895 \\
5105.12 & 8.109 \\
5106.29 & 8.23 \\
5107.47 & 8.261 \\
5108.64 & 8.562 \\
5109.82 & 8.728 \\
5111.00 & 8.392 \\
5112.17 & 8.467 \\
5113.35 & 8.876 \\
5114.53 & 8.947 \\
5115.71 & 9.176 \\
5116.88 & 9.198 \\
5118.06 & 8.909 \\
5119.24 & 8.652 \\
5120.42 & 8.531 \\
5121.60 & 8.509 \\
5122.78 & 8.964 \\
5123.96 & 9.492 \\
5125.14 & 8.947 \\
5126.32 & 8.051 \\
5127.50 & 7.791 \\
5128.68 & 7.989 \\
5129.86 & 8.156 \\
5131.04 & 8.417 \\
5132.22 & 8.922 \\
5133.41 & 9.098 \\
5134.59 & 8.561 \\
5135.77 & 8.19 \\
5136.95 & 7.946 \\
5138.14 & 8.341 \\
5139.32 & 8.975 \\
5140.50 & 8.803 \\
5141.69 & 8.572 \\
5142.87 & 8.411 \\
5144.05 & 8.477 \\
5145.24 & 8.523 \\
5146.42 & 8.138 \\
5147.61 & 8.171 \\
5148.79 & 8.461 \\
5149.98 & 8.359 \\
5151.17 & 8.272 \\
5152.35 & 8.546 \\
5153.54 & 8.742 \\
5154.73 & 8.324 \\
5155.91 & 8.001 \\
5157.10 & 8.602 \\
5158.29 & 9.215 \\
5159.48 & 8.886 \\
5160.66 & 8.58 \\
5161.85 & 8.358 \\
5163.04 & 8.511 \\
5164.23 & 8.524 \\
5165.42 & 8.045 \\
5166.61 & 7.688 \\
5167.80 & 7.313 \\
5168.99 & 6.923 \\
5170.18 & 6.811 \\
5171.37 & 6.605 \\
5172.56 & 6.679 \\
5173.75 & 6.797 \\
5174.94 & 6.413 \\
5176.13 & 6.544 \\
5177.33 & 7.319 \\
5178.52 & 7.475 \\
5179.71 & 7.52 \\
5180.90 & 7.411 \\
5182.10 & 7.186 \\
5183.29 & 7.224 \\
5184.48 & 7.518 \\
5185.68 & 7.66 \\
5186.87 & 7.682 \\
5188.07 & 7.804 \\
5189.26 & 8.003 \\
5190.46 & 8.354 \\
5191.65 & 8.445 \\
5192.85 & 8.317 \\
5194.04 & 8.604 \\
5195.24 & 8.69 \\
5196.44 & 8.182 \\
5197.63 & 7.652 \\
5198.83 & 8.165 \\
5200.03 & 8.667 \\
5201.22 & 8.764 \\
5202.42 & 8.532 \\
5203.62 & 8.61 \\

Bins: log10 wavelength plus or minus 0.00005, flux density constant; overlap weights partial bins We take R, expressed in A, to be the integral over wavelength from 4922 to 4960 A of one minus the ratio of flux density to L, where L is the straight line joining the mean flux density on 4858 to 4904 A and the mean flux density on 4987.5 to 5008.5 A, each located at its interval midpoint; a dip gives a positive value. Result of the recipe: -2.7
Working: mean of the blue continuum 8.36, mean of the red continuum 8.79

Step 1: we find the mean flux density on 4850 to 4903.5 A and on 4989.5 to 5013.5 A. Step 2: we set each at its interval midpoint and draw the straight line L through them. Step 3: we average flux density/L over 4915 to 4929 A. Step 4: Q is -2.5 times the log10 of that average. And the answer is 0.01 mag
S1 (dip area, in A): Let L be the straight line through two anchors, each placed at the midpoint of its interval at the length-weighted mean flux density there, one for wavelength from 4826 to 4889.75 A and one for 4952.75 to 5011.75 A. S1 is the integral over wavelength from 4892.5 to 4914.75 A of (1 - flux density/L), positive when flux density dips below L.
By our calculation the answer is -1.7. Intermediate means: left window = 8.42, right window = 8.87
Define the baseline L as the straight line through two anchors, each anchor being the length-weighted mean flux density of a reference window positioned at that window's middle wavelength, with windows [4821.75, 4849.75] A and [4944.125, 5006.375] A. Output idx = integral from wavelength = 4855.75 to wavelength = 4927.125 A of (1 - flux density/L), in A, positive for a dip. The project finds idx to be 3.2 A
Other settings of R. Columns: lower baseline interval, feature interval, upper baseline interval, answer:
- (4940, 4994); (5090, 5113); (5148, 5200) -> -0.4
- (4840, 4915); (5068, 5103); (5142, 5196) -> -2.0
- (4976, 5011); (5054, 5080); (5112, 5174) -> -0.5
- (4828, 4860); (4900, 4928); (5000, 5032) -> -1.0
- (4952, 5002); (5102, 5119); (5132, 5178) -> -0.5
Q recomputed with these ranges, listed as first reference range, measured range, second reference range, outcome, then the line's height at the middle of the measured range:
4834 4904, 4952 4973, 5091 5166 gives -0.06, 8.51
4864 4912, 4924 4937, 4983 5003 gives -0.05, 8.65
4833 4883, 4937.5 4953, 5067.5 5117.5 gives -0.10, 8.46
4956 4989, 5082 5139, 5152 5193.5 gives -0.06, 8.12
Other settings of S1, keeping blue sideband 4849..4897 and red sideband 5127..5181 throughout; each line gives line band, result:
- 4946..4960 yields -1.9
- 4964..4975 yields -0.7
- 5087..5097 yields -0.8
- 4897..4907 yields -1.5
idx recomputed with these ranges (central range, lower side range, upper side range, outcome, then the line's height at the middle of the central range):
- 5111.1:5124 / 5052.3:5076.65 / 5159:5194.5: -0.8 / 8.3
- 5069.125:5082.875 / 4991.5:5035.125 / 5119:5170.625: -0.1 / 8.48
